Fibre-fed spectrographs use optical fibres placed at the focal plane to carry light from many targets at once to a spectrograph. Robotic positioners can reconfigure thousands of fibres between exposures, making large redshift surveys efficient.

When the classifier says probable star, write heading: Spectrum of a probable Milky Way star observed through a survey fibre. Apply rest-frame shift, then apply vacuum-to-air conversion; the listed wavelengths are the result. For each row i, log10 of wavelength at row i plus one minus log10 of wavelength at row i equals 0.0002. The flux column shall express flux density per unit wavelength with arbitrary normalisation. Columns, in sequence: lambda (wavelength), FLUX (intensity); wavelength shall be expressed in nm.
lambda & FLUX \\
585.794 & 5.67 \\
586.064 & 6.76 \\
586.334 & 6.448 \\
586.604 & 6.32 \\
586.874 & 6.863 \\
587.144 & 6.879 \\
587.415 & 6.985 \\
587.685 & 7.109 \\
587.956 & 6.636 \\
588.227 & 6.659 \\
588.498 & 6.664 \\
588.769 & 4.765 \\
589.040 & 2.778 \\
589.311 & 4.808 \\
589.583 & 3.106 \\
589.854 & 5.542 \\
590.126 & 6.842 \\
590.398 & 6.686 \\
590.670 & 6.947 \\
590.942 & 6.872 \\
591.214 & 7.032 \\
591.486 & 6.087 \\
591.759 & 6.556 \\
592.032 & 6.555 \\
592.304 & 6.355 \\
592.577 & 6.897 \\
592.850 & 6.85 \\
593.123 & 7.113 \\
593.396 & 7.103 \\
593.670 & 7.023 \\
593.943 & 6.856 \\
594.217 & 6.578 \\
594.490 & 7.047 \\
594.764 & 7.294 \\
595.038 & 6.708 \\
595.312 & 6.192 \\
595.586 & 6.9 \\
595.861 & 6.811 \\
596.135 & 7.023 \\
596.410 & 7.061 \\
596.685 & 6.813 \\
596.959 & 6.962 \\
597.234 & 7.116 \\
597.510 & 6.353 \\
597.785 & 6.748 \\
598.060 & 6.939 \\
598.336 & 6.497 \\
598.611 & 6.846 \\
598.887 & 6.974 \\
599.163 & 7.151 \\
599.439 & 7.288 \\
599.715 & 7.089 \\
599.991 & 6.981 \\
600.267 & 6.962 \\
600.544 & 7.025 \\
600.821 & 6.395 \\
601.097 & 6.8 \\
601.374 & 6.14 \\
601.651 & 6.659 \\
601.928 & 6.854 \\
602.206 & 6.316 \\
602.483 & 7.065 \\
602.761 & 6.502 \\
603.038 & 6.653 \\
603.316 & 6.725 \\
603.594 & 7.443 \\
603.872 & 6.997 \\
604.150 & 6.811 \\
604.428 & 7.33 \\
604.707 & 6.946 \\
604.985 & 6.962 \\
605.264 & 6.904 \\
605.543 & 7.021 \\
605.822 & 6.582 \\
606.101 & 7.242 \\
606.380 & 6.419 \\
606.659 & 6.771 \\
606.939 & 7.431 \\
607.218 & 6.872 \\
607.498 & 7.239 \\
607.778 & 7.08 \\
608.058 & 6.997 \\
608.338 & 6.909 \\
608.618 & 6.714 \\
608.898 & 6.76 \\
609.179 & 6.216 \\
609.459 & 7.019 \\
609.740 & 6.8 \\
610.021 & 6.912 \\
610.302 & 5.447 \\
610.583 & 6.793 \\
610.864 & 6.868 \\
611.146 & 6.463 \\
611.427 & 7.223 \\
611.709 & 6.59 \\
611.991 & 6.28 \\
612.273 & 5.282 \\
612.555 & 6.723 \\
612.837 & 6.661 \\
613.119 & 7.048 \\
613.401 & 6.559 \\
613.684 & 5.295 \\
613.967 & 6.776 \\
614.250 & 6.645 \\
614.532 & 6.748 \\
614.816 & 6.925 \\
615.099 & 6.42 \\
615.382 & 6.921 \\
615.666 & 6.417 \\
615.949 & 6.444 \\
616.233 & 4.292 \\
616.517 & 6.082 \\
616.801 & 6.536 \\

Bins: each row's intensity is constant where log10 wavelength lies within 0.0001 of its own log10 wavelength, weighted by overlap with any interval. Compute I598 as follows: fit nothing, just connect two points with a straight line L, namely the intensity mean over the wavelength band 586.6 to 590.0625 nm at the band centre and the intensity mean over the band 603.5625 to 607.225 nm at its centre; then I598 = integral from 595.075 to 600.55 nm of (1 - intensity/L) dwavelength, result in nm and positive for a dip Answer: -0.373 nm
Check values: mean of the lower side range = 5.78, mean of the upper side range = 6.97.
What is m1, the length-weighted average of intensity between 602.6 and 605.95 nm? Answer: 6.91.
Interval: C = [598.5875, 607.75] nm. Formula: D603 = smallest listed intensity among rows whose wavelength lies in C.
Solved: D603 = 6.14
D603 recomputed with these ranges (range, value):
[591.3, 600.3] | 6.087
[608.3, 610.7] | 5.447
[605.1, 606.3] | 6.582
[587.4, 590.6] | 2.778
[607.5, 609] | 6.714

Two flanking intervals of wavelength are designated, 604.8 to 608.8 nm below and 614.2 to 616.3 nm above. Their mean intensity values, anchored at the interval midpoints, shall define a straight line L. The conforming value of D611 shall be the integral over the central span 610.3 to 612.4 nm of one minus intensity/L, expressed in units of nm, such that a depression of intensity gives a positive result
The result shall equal 0.07 nm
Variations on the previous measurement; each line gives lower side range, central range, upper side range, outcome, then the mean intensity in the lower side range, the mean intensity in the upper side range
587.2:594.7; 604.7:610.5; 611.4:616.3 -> -0.39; 6.33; 6.41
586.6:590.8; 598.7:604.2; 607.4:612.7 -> -0.41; 5.96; 6.64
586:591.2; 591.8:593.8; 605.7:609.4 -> -0.18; 6.1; 6.87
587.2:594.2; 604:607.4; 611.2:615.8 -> -0.26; 6.29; 6.53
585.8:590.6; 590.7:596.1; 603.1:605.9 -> -0.41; 5.99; 6.97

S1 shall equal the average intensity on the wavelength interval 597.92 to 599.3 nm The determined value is 6.88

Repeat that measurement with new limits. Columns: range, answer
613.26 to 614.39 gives 6.31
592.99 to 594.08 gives 7.02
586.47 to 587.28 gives 6.69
